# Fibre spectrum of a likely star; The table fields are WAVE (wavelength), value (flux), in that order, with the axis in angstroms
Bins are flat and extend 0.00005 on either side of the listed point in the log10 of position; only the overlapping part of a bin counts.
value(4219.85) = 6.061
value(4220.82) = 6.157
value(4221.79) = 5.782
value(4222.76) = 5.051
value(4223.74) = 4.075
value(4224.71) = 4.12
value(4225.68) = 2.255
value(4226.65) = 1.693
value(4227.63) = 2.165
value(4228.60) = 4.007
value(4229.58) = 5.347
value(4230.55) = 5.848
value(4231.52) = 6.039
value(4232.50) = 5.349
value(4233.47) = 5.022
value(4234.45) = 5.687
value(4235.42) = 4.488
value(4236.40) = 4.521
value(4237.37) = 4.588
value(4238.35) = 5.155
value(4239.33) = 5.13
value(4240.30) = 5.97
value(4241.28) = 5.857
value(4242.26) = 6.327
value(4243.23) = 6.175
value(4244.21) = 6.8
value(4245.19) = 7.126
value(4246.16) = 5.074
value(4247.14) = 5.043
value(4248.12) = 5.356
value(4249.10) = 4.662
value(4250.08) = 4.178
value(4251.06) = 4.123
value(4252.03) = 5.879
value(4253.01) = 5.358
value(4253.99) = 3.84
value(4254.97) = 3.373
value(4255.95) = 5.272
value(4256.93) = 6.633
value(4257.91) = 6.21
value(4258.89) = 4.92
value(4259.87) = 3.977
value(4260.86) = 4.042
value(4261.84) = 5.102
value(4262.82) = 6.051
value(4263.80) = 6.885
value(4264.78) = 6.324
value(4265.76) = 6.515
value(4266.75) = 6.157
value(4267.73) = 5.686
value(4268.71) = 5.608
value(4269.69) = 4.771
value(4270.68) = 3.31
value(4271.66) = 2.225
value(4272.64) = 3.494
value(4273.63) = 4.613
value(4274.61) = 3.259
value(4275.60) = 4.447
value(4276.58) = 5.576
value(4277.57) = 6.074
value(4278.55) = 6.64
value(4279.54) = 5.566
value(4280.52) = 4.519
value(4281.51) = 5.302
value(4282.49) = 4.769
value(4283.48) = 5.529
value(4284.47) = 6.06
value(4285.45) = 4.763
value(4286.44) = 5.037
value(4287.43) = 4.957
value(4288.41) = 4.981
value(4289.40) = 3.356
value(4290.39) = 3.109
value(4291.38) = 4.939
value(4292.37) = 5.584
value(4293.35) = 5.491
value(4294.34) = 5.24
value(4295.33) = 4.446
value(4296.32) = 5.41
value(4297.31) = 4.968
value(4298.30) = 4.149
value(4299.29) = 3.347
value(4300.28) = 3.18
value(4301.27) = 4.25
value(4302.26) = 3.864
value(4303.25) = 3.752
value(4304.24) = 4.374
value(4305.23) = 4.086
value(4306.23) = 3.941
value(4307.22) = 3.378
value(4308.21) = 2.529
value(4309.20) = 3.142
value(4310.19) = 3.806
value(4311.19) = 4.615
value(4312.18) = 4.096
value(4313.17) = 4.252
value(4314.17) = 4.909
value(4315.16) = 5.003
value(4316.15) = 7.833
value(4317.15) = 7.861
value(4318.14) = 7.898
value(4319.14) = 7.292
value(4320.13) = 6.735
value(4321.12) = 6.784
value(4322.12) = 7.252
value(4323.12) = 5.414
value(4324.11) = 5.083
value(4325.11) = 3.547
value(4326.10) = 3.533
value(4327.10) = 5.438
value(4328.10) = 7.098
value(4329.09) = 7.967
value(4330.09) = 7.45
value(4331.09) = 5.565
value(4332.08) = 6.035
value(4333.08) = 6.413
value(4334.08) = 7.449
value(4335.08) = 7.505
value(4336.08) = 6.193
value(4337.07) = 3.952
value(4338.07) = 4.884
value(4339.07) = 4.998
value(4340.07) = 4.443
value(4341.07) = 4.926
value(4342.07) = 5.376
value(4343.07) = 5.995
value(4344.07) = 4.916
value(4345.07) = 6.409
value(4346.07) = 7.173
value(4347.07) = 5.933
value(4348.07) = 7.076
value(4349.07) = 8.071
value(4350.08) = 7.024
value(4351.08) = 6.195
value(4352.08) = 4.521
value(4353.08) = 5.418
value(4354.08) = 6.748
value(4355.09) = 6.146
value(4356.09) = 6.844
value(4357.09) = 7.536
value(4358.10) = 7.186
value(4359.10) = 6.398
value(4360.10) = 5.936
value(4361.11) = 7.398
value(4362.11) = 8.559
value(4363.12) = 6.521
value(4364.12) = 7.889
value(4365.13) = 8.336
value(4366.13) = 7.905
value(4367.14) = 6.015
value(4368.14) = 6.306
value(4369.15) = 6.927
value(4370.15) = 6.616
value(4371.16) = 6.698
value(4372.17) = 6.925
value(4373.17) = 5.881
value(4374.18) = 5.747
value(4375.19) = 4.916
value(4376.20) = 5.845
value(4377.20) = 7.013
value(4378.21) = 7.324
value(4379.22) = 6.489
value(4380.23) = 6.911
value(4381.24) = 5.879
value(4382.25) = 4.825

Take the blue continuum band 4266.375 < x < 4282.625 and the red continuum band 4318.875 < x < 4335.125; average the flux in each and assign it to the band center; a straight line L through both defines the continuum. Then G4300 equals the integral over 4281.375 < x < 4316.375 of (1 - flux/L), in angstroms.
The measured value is 6.2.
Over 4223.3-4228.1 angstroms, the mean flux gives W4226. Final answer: 2.85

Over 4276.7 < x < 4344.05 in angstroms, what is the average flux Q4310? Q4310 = 5.2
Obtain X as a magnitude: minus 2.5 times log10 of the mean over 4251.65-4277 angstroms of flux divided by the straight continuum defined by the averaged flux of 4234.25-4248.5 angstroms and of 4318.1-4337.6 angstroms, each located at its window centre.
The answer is 0.15 mag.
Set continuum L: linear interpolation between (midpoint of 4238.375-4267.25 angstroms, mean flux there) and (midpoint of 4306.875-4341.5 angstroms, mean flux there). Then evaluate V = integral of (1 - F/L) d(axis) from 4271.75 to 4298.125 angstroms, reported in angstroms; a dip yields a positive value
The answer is 3.06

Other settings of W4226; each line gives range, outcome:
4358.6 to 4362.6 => 7.08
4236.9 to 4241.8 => 5.34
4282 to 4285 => 5.45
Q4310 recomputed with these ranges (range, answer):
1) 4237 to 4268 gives 5.43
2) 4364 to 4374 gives 6.87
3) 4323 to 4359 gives 6.02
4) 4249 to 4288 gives 5.05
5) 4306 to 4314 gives 3.76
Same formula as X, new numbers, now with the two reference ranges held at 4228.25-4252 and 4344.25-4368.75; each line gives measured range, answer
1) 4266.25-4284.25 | 0.18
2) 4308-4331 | 0.12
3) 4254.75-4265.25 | 0.04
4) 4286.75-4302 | 0.32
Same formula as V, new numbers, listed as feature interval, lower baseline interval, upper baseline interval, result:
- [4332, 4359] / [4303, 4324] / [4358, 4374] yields 0.58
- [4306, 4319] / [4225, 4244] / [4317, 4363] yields 2.10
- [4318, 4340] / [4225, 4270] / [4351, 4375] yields 0.60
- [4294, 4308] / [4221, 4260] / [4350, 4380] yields 4.01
